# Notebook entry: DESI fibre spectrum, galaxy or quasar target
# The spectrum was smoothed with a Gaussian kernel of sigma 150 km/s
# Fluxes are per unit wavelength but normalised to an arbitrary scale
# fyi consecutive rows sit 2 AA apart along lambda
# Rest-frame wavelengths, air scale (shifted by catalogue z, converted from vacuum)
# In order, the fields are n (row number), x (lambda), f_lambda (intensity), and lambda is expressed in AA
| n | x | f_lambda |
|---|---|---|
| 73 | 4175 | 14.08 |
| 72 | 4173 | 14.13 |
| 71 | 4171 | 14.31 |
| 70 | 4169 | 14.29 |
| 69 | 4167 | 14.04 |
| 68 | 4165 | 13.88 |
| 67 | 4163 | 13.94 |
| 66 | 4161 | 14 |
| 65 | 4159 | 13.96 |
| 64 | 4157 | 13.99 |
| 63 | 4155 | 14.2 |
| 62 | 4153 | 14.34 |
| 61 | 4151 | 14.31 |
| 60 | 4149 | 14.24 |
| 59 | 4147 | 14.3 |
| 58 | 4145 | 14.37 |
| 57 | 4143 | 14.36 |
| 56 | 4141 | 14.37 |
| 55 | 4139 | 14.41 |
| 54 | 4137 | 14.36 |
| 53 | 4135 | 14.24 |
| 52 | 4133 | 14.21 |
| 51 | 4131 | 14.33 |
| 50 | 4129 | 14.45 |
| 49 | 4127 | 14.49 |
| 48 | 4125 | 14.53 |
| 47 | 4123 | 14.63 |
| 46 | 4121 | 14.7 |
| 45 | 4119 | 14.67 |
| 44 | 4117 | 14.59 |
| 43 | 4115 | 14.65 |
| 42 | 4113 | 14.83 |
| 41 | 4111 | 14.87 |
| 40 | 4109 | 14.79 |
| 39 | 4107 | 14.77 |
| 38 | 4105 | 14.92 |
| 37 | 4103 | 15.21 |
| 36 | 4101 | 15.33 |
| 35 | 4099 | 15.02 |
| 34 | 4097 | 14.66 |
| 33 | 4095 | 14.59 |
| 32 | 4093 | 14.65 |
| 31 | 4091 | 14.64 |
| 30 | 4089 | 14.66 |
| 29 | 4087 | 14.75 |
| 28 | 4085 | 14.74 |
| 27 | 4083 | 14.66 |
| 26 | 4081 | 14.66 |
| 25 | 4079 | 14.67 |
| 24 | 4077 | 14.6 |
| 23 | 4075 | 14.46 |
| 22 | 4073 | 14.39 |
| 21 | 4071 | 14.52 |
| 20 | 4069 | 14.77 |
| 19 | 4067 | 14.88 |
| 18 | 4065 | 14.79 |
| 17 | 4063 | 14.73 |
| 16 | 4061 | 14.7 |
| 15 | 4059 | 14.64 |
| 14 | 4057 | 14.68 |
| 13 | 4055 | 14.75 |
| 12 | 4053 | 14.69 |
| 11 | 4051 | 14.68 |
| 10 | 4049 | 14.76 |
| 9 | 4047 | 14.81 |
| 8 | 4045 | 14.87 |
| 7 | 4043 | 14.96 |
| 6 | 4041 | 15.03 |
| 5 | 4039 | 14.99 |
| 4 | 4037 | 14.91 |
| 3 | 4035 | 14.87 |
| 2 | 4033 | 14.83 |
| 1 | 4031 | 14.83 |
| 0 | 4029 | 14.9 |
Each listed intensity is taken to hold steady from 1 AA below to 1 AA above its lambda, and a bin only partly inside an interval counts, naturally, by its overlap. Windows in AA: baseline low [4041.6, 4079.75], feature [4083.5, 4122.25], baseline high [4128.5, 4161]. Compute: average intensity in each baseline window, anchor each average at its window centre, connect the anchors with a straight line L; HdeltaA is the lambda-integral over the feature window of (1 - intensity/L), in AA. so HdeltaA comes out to -0.81 AA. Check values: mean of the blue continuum 14.7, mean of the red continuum 14.3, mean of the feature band 14.8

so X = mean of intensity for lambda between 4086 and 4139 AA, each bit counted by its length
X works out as 14.7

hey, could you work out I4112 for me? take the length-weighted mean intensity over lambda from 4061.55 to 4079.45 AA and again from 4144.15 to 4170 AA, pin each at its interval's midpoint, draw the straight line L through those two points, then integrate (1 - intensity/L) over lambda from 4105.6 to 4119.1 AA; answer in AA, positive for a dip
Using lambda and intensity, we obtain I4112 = -0.32 AA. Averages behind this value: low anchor 14.6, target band 14.7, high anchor 14.1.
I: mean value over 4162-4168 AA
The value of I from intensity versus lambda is 14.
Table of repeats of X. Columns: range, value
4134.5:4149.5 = 14.3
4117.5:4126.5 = 14.6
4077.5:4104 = 14.8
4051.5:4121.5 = 14.7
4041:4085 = 14.7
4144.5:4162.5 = 14.2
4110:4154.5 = 14.5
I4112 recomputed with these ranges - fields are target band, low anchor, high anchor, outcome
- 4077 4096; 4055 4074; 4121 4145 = -0.1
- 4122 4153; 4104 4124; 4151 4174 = 0.1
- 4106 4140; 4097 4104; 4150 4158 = 0.4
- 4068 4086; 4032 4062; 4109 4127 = 0.2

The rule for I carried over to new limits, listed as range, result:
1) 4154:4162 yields 14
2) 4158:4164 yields 14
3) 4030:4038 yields 14.9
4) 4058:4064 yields 14.7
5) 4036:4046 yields 15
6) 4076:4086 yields 14.7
